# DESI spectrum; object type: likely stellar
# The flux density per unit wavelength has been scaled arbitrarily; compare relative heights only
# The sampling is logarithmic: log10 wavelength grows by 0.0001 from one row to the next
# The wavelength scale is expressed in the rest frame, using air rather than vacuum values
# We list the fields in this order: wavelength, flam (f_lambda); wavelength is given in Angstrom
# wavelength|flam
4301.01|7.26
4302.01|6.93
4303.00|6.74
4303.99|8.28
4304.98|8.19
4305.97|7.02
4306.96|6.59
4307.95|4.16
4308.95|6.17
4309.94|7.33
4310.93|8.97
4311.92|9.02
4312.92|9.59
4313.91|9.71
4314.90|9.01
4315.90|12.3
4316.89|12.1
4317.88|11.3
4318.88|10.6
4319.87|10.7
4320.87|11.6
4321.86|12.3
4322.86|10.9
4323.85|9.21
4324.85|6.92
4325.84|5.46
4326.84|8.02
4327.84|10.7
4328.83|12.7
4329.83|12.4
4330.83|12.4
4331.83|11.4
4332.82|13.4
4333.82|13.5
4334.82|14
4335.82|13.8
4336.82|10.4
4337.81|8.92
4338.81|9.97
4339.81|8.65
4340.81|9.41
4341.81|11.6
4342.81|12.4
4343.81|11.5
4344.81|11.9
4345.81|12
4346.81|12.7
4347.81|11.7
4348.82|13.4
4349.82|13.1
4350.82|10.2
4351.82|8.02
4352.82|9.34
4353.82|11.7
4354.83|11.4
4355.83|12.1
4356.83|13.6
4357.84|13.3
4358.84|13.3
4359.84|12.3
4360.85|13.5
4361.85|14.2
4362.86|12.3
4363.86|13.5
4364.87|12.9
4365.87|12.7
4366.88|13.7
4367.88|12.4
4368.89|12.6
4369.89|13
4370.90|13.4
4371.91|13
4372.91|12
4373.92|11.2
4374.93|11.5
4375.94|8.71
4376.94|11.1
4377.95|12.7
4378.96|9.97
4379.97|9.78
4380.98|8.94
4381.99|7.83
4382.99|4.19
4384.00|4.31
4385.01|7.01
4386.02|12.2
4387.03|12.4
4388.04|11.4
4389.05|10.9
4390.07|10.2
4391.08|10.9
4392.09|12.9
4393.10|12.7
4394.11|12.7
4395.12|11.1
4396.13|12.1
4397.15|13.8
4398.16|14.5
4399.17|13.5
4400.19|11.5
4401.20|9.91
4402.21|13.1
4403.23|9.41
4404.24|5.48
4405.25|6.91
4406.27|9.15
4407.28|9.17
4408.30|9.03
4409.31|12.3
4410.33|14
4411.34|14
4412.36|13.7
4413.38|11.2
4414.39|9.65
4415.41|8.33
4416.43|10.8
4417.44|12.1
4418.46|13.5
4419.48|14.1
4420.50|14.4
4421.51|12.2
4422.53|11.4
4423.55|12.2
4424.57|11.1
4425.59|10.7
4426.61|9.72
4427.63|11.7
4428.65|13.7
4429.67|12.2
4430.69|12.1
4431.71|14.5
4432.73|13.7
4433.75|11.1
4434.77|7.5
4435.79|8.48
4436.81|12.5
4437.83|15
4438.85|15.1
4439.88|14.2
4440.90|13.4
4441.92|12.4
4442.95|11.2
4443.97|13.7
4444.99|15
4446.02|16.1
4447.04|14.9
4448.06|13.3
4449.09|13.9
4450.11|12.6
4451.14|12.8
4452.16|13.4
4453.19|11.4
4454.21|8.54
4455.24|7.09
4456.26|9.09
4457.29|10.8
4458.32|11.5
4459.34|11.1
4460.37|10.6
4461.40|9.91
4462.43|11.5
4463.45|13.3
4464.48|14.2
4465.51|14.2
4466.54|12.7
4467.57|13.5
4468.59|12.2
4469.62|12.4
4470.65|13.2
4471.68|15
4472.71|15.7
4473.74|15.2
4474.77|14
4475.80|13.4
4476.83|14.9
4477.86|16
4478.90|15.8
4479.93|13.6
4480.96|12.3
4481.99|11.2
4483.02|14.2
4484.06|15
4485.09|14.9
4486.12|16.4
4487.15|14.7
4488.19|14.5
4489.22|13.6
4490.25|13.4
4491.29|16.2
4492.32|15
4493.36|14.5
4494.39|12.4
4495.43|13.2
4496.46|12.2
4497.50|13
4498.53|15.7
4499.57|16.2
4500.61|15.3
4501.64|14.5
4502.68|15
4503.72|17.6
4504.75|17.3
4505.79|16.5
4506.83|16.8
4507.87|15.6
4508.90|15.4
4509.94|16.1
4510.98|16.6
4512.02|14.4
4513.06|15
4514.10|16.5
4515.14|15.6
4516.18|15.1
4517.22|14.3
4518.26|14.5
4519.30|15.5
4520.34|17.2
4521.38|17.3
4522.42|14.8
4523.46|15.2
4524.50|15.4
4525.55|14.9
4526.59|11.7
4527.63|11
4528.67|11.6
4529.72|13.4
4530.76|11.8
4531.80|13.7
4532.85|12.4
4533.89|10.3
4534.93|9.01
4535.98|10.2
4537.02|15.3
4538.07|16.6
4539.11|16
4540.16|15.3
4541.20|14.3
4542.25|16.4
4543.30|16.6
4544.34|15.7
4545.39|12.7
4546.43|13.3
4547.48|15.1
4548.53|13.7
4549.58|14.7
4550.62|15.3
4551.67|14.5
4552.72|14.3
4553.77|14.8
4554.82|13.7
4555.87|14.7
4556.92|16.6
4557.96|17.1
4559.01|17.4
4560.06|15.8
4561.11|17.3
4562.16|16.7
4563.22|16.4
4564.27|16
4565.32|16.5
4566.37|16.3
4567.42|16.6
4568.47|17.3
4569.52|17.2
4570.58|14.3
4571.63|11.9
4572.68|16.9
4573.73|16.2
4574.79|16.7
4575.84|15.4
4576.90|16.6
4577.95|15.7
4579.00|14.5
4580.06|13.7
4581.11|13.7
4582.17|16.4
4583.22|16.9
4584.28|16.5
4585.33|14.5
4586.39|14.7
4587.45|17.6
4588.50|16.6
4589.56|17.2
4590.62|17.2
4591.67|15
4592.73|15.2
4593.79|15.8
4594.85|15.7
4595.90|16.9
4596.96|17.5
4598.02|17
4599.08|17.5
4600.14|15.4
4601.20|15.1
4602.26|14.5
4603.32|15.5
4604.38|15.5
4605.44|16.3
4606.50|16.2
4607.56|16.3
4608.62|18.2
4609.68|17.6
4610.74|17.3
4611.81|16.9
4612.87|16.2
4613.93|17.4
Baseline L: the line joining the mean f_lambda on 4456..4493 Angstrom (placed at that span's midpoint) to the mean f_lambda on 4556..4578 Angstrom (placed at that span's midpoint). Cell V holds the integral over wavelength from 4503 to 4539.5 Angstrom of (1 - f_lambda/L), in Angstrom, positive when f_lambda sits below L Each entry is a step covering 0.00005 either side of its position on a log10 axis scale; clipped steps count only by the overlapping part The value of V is 0.6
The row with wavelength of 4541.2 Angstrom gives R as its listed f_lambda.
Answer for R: 14.3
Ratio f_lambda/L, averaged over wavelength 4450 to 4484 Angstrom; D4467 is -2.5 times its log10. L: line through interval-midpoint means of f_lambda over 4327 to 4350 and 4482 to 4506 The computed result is 0.13 mag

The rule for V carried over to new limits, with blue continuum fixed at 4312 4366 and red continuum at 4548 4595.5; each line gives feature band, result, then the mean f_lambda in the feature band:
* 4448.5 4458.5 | 1.8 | 11.1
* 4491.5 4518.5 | -1.3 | 15.2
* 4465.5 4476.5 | 0.1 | 13.8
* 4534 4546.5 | 0.8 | 14.2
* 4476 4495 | -0.3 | 14.3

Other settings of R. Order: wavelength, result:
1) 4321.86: 12.3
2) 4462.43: 11.5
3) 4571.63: 11.9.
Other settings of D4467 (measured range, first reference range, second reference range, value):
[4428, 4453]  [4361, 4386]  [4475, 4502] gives -0.01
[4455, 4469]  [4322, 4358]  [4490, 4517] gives 0.22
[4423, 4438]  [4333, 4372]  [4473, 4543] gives 0.14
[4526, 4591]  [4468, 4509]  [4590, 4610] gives 0.05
